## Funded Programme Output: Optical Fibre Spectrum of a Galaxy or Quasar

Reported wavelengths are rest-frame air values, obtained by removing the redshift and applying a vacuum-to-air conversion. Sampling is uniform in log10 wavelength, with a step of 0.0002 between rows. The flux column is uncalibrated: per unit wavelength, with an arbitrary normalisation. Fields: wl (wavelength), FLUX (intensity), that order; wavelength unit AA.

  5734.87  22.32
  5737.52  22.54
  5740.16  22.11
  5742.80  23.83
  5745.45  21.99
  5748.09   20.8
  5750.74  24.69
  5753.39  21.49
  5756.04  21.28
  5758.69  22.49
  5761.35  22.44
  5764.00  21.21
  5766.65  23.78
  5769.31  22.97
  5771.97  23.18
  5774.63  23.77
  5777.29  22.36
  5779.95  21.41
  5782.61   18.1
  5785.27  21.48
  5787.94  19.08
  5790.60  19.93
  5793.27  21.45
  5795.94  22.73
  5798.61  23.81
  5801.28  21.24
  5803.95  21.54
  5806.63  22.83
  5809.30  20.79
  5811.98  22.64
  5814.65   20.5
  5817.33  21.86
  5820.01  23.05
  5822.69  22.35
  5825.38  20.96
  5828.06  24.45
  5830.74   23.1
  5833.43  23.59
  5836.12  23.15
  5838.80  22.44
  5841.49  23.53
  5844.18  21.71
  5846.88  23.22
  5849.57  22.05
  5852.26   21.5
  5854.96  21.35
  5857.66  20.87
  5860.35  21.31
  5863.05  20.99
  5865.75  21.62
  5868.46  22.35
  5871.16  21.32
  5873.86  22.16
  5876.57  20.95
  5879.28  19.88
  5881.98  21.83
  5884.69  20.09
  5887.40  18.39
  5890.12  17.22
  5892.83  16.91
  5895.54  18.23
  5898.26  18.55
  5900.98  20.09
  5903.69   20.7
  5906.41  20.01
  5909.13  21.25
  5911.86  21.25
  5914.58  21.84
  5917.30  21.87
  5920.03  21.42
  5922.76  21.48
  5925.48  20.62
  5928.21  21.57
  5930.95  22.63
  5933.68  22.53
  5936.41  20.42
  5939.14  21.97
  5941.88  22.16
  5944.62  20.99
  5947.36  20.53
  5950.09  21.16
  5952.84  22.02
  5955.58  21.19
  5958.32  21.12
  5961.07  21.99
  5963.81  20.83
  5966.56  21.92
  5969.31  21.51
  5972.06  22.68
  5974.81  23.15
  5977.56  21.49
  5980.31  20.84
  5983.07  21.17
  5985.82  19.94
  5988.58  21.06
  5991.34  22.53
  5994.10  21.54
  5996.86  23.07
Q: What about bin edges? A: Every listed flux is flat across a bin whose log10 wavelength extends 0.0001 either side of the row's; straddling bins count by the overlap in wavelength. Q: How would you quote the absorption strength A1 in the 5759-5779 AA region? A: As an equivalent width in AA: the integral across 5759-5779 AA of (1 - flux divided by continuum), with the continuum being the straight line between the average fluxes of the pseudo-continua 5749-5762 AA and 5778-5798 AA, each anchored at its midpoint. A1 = -0.97 AA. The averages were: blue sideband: 22.4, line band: 22.8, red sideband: 20.8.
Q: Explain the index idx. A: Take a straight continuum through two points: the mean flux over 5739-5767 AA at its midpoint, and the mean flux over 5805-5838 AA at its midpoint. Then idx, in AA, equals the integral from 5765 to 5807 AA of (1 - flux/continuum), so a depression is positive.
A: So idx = 1.0 AA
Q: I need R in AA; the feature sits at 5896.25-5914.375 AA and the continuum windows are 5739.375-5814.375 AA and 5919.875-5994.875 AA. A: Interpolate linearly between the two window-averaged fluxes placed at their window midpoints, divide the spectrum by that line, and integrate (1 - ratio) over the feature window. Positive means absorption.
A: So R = 1.1 AA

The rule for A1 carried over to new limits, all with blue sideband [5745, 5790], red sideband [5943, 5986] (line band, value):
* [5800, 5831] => -0.4 AA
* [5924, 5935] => -0.2 AA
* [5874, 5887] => 0.6 AA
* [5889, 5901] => 2.0 AA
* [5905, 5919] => 0.2 AA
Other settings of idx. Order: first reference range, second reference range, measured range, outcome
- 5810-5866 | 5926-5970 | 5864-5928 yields 4.03 AA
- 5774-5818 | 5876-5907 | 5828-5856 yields -3.04 AA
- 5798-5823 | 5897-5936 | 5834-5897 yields 1.54 AA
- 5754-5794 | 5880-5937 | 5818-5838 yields -1.64 AA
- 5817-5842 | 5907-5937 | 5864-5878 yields 0.39 AA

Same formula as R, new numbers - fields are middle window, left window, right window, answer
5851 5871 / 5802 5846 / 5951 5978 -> 0.7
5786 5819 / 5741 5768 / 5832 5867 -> 1.0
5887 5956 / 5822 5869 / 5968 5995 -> 3.8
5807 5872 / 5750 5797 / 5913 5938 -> -1.2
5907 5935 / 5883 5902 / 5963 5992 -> -3.0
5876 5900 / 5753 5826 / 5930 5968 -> 2.8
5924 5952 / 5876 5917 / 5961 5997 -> -1.0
